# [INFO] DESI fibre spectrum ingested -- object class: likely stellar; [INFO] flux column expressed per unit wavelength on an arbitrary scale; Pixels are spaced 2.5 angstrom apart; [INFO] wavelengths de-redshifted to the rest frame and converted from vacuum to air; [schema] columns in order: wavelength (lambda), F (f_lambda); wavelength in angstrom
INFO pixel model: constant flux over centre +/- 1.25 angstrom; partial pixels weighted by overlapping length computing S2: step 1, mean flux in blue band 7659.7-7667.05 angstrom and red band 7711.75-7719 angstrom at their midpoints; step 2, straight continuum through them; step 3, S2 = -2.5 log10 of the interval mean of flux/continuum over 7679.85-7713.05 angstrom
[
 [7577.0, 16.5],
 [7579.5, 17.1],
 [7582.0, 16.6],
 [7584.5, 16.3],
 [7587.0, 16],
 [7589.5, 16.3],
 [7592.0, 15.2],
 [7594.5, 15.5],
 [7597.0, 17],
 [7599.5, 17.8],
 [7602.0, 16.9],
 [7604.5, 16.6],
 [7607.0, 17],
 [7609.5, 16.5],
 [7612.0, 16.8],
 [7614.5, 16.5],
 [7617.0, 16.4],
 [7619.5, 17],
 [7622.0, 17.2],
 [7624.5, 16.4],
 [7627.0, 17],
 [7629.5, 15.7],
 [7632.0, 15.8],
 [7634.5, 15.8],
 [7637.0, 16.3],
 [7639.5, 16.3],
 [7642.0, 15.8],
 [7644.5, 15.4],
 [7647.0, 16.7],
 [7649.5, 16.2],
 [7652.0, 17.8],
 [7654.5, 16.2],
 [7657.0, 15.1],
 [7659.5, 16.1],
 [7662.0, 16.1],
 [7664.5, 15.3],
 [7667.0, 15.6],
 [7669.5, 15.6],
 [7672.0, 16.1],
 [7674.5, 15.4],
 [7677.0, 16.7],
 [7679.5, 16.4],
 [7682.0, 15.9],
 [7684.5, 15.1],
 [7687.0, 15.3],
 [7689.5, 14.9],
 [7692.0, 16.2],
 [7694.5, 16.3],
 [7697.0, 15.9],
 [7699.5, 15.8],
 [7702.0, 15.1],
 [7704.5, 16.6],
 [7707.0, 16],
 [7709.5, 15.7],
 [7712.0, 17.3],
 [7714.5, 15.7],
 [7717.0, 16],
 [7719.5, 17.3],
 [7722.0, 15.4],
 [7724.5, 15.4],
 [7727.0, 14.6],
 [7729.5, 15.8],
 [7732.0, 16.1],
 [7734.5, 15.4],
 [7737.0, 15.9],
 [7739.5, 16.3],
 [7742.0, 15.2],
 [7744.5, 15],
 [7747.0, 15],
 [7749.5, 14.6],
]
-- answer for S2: 0.016 mag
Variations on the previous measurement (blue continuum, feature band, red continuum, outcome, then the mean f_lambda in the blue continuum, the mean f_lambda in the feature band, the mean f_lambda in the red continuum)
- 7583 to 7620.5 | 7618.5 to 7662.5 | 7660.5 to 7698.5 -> -0.01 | 16.5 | 16.3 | 15.8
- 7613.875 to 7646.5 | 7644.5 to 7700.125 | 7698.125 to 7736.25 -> 0.01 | 16.3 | 15.9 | 15.9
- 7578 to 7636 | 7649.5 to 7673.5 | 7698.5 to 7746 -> 0.01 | 16.5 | 16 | 15.8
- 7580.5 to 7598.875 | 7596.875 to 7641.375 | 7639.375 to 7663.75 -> -0.03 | 16.2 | 16.6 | 16.1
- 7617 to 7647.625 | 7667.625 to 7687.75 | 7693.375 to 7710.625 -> 0.02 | 16.3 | 15.8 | 15.9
